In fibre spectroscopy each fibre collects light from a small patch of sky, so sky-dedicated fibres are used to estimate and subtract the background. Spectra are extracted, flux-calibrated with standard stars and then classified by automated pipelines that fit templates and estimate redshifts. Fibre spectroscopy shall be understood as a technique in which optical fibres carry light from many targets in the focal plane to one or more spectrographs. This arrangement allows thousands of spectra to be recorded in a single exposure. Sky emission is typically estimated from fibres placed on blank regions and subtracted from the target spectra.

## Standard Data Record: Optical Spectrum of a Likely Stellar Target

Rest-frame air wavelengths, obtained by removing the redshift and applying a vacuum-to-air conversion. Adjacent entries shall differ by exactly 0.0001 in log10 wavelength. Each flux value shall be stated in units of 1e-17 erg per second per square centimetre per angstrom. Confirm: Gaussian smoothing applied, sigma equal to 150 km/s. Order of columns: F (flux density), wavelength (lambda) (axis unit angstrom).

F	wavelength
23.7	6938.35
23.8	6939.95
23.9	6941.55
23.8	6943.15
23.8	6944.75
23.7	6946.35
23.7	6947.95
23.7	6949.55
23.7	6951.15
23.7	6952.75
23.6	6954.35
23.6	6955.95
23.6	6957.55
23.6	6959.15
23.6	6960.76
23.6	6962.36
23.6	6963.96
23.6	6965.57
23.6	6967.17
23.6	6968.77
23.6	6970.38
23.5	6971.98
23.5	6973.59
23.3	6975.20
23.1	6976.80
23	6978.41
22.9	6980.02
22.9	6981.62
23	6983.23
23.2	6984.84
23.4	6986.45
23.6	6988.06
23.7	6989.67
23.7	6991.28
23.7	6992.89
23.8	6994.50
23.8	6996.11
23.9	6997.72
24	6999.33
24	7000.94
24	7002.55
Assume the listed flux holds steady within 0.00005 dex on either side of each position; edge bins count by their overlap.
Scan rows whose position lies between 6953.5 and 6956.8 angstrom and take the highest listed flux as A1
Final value 23.6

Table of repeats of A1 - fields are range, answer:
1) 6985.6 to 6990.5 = 23.7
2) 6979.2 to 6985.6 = 23.2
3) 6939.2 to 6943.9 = 23.9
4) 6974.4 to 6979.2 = 23.3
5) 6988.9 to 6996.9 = 23.8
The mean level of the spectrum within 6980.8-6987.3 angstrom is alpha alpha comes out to 23.1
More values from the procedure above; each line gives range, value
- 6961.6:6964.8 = 23.6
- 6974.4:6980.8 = 23.1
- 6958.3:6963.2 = 23.6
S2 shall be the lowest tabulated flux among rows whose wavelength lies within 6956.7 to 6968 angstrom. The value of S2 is 23.6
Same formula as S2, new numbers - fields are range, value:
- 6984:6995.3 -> 23.2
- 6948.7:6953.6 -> 23.7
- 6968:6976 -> 23.3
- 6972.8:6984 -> 22.9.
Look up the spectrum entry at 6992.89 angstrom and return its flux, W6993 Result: 23.7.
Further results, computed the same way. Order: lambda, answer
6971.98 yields 23.5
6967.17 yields 23.6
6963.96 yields 23.6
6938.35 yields 23.7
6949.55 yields 23.7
